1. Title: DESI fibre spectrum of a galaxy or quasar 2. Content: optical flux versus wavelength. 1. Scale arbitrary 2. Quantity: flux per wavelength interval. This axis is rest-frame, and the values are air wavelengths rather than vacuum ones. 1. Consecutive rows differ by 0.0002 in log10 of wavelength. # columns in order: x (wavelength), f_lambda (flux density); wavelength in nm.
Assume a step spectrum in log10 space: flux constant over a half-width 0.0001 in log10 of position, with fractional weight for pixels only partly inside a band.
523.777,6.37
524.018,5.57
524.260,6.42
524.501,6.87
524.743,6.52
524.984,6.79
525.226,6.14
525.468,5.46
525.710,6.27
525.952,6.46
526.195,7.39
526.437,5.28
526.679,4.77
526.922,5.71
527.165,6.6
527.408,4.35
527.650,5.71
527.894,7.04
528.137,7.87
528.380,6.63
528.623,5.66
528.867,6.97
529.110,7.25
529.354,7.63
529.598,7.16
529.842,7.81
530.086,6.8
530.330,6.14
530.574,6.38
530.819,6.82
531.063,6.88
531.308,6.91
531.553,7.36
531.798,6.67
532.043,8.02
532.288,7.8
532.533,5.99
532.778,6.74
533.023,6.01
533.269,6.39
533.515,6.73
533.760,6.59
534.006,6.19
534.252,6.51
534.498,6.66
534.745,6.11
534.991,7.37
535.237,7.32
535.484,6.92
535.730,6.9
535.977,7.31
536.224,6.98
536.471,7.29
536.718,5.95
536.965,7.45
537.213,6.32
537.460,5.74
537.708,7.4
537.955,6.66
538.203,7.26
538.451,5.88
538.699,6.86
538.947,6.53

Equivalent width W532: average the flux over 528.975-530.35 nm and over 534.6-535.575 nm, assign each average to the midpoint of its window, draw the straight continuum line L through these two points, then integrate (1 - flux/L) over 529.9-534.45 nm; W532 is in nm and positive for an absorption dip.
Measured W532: 0.22 nm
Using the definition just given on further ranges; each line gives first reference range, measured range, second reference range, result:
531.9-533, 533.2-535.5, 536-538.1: 0.08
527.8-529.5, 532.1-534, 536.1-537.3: 0.07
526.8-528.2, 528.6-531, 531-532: -0.09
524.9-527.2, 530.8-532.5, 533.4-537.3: -0.17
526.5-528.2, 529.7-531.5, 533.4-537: -0.16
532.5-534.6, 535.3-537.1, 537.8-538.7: -0.11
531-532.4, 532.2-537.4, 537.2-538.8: 0.17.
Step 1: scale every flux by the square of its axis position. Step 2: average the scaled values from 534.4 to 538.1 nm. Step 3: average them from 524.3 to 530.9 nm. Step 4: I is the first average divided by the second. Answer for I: 1.1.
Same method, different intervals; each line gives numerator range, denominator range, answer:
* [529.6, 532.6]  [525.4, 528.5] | 1.16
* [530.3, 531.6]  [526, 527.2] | 1.16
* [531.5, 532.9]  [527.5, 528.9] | 1.09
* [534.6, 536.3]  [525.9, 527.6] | 1.25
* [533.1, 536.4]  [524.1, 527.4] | 1.14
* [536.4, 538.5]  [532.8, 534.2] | 1.06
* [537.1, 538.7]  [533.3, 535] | 1.02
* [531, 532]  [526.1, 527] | 1.25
